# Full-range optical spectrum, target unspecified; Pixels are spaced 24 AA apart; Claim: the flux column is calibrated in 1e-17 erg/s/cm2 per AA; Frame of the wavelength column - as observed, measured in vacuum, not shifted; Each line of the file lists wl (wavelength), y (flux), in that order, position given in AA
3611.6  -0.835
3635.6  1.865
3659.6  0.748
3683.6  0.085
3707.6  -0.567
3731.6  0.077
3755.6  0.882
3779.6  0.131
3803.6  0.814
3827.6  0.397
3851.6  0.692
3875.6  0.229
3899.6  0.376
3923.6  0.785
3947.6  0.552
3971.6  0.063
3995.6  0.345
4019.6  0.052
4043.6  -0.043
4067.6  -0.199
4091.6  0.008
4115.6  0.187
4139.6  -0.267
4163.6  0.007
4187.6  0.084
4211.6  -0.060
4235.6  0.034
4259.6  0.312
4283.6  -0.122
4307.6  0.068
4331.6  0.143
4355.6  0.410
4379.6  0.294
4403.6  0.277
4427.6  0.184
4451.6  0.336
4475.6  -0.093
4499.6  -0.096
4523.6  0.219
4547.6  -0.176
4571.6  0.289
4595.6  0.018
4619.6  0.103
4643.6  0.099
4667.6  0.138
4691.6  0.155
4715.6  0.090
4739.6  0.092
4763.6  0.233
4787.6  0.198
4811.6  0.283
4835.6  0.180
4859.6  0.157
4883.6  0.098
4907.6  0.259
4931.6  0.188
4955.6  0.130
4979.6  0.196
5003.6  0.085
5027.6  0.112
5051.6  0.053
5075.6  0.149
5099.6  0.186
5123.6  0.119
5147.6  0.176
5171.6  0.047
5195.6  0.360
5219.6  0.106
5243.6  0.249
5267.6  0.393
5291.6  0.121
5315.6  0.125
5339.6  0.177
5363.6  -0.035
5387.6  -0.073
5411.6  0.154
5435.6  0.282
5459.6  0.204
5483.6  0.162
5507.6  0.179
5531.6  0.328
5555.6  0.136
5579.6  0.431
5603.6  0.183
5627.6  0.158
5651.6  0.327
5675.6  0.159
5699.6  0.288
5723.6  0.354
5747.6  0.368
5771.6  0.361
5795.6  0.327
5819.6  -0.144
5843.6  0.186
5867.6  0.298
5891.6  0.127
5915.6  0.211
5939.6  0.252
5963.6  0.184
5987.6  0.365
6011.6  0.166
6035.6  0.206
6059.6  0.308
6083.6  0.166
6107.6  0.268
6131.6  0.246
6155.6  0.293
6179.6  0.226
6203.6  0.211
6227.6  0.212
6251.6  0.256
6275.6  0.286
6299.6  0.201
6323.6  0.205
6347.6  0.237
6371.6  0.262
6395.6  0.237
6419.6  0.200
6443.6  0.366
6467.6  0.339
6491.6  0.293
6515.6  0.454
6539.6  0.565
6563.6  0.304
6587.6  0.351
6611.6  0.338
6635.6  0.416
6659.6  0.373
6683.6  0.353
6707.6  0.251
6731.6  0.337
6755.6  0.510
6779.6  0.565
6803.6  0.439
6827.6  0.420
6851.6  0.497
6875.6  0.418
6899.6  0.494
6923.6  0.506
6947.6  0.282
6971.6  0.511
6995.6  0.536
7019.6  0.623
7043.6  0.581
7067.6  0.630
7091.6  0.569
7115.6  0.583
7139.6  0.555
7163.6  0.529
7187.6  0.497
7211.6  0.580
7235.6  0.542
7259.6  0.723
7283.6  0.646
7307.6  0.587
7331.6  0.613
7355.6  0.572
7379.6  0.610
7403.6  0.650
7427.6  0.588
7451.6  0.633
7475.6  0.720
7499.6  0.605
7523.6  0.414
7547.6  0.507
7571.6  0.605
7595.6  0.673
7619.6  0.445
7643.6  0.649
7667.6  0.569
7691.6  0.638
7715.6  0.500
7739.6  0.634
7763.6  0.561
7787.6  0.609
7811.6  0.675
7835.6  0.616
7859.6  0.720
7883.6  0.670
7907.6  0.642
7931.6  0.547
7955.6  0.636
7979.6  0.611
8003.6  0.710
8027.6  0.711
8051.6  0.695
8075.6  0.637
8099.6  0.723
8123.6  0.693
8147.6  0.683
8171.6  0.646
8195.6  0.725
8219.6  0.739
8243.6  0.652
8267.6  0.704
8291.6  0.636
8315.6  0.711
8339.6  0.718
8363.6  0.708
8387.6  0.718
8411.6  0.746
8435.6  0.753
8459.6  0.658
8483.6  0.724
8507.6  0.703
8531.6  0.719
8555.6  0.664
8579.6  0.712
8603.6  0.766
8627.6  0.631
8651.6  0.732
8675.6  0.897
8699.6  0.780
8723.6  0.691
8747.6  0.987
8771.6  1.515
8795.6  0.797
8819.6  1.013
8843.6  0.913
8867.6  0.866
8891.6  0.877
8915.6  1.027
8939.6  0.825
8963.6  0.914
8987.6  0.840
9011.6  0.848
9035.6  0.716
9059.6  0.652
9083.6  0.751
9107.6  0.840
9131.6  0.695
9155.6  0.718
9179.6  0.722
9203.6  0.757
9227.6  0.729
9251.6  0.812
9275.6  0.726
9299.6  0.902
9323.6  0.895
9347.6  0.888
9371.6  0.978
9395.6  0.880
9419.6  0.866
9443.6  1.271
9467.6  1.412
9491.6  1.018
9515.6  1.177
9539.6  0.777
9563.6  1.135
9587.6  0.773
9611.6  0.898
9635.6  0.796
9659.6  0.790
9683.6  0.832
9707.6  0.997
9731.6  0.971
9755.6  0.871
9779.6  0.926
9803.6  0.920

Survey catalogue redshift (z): 0.751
